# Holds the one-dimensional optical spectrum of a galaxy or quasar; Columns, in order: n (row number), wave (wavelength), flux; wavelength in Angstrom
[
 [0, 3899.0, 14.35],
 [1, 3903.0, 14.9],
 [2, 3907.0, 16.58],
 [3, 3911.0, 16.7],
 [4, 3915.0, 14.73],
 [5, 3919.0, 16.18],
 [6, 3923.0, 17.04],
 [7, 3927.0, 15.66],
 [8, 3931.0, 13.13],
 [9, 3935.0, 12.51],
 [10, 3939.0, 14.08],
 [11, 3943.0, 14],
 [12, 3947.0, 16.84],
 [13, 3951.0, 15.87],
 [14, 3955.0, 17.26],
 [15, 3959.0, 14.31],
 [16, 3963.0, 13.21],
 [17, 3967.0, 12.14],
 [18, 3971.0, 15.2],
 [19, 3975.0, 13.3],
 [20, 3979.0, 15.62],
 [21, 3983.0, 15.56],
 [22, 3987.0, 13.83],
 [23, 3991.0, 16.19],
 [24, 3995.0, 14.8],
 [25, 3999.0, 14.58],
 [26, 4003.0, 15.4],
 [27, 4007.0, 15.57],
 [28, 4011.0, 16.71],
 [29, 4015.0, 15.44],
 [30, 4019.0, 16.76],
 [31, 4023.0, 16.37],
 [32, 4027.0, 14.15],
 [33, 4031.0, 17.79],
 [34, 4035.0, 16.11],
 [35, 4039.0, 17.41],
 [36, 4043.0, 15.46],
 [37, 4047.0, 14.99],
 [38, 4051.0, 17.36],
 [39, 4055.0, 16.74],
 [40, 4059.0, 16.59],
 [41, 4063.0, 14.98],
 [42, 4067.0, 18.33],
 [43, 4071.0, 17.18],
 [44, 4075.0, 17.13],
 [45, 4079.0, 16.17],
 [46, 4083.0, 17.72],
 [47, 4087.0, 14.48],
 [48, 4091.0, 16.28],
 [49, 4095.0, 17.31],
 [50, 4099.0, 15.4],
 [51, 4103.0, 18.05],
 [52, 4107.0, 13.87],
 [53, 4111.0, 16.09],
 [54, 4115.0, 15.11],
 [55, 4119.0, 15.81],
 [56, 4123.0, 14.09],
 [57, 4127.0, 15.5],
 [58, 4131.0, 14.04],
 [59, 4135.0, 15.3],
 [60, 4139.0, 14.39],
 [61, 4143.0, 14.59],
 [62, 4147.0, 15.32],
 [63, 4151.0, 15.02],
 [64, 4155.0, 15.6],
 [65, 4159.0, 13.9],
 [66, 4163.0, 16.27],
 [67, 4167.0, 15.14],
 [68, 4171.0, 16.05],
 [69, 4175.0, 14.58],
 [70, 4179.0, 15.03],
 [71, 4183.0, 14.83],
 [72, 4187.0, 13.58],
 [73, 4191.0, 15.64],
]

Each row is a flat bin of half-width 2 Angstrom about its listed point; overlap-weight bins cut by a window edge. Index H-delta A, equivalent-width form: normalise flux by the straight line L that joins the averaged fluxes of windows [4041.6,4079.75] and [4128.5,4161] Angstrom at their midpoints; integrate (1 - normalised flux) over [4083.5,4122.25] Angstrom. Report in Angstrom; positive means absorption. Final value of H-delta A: -0.5 Angstrom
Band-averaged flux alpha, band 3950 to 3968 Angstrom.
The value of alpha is 14.6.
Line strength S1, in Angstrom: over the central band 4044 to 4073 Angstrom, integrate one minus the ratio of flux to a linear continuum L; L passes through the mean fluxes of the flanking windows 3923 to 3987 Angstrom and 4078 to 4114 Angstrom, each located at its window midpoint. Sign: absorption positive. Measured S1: -1.5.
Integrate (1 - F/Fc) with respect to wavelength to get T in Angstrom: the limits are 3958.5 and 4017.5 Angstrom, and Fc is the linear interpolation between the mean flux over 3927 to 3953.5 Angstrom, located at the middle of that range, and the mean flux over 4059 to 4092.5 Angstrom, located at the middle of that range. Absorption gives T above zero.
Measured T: 1.7 Angstrom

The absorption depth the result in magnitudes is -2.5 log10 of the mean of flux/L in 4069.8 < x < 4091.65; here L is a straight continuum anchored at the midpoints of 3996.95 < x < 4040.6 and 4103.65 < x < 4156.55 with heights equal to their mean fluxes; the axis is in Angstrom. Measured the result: -0.068 mag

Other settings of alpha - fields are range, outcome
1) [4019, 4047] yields 16.2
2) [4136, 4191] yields 15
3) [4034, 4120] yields 16.3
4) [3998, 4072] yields 16.2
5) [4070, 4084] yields 17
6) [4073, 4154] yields 15.6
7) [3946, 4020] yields 15.1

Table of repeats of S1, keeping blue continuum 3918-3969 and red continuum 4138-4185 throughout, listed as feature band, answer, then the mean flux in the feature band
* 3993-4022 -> -1.5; 15.6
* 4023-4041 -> -1.8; 16.4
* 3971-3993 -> -0.2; 14.9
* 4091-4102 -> -1.1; 16.5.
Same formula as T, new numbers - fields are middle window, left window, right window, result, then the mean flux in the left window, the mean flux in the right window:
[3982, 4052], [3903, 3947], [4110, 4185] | -3.1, 15.1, 15.1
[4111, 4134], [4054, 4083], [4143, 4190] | 1.2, 16.8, 15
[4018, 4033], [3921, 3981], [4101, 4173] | -1.3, 14.7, 15.2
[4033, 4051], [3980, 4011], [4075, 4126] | -0.7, 15.3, 15.9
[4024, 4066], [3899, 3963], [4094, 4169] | -2.6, 15.2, 15.3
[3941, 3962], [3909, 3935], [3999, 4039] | 0.0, 15.3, 16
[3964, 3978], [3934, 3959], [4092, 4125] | 1.4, 15.1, 15.7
